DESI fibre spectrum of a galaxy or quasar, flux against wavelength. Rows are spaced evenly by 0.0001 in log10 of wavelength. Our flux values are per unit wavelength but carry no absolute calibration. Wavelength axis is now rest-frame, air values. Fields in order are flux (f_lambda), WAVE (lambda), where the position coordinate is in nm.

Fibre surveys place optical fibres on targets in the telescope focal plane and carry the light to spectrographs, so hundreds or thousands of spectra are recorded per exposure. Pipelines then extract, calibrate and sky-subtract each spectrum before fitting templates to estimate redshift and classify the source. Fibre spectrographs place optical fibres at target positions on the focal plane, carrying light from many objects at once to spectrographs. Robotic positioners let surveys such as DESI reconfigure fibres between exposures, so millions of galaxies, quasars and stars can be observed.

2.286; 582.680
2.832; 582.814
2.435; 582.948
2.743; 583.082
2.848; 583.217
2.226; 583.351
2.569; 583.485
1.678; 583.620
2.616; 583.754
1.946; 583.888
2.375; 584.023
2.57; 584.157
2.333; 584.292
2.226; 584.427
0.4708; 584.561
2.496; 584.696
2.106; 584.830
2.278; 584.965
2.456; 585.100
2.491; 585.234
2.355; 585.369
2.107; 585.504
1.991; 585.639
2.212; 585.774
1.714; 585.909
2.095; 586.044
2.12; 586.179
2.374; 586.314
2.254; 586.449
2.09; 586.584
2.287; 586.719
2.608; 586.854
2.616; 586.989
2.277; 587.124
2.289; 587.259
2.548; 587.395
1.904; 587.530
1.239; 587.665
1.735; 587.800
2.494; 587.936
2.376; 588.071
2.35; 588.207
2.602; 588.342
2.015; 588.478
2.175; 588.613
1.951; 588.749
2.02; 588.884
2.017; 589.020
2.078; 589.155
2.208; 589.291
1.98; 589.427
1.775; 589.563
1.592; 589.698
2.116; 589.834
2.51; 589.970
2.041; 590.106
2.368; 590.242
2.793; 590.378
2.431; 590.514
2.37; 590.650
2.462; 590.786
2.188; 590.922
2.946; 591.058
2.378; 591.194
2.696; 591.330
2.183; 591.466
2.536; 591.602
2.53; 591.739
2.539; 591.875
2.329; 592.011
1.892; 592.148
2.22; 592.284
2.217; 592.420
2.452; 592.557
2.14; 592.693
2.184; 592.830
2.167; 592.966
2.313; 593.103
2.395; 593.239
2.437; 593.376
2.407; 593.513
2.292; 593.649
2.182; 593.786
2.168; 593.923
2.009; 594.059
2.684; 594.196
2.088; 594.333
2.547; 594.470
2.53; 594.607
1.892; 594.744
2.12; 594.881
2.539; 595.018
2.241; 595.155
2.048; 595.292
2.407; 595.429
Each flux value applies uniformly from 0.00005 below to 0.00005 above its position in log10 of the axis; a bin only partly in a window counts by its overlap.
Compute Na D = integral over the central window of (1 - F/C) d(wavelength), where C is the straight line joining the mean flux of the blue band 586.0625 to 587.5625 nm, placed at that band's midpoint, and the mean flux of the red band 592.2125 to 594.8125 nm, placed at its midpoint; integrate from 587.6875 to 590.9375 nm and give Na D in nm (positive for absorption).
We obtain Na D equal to 0.17 nm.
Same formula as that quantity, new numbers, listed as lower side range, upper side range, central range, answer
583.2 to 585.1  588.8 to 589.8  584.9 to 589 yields -0.27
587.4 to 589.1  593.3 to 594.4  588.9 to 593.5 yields -0.19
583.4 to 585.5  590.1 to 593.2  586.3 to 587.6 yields -0.04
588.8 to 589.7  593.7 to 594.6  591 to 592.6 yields -0.20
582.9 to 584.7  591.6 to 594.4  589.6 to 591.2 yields -0.04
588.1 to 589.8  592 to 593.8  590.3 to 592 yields -0.25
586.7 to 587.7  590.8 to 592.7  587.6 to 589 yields 0.12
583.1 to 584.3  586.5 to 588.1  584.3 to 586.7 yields 0.17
